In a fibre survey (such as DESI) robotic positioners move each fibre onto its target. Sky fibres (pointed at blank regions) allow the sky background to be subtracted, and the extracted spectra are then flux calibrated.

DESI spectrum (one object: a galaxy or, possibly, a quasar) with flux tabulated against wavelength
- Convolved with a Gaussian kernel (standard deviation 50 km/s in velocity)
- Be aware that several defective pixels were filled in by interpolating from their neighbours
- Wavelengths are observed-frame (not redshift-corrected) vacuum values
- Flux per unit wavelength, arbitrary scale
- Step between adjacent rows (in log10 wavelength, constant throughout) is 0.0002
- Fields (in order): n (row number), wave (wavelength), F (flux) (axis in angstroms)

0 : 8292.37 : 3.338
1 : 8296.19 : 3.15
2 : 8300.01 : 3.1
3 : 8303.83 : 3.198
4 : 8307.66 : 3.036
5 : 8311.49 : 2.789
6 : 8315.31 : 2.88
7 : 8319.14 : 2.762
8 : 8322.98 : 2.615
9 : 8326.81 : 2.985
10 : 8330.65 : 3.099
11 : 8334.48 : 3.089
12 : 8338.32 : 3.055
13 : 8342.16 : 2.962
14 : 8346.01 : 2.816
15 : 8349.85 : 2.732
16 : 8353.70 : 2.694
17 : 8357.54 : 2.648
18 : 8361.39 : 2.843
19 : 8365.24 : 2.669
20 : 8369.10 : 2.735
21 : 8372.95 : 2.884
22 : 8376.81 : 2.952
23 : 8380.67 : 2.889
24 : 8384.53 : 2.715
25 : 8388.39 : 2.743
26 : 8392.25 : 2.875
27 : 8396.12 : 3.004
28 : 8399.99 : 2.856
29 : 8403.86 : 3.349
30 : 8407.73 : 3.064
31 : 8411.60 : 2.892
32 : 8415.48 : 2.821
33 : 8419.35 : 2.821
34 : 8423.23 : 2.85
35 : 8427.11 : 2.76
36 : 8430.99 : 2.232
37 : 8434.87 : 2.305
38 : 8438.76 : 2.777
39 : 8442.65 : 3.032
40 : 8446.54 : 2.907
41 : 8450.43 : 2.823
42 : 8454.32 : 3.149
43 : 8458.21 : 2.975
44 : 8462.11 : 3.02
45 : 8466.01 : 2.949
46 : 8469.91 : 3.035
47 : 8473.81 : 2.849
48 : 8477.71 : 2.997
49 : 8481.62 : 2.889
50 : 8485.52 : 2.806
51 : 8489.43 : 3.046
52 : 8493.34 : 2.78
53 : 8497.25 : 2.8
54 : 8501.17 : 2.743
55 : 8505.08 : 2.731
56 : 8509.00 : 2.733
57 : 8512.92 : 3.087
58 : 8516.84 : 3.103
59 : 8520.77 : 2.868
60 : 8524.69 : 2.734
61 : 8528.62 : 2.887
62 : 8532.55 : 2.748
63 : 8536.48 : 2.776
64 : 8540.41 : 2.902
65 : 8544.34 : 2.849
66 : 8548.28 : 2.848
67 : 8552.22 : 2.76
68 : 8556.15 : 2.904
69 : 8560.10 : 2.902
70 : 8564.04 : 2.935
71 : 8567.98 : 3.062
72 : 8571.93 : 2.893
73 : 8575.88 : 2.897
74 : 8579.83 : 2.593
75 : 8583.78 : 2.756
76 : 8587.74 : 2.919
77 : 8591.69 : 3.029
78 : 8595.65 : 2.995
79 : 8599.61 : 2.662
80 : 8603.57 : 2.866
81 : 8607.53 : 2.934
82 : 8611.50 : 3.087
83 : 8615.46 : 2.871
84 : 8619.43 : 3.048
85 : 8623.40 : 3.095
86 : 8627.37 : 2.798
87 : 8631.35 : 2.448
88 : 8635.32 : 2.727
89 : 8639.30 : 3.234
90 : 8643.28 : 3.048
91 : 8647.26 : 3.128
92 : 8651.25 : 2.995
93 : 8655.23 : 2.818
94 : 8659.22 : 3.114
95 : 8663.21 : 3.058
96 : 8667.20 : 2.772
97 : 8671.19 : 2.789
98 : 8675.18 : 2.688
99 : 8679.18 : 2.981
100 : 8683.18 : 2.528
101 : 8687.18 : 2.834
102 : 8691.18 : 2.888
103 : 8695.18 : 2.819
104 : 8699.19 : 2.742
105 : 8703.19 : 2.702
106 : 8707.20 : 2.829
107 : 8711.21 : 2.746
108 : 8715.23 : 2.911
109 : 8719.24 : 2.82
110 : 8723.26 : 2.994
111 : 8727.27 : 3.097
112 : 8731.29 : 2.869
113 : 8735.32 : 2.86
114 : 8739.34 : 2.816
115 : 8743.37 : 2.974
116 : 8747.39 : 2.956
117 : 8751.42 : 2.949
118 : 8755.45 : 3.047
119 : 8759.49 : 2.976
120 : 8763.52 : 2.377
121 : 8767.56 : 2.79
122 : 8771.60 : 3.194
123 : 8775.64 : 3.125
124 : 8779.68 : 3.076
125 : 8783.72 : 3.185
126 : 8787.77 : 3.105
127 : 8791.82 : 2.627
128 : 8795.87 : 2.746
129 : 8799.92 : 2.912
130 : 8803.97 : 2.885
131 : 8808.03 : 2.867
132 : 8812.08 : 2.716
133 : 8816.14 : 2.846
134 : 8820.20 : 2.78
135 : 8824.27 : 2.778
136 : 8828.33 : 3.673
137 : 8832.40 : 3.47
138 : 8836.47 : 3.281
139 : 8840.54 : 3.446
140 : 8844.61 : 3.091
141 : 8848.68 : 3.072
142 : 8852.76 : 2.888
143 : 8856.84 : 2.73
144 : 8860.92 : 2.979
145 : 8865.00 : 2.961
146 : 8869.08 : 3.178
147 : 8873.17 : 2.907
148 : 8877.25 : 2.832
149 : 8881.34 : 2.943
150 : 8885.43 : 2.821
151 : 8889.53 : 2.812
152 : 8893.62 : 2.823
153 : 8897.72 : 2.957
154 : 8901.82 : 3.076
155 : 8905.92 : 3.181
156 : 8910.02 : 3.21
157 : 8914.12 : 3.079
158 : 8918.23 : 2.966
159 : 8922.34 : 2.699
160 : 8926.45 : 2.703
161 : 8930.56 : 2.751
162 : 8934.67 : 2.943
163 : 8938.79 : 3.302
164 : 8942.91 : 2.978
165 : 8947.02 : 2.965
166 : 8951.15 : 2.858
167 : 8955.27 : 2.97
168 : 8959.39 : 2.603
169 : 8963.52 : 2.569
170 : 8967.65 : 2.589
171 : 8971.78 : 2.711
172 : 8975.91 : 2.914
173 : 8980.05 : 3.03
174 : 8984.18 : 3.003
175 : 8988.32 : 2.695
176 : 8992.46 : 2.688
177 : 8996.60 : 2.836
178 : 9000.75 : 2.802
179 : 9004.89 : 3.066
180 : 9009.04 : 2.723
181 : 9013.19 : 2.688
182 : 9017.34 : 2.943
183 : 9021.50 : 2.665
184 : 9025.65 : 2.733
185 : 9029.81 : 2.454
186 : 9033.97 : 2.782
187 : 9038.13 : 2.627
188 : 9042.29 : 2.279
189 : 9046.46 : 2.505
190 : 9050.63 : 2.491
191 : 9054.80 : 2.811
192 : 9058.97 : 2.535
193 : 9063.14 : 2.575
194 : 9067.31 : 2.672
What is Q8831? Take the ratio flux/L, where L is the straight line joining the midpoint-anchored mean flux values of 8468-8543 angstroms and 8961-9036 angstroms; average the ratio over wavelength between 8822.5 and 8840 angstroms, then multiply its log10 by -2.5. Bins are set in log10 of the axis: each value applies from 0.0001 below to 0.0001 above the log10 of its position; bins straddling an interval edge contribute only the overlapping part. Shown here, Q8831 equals -0.18 mag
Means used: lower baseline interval 2.87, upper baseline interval 2.77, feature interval 3.32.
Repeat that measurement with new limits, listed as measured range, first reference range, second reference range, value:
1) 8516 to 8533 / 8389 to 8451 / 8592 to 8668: 0.01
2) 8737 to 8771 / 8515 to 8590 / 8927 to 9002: -0.01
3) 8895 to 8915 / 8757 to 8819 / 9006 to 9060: -0.12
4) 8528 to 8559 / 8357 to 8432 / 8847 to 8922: 0.02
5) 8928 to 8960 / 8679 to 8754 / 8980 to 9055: -0.07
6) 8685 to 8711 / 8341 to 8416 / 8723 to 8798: 0.05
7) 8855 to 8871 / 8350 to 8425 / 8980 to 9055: -0.08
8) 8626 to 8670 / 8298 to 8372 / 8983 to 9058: -0.05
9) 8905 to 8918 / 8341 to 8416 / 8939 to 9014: -0.11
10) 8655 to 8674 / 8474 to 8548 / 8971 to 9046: -0.03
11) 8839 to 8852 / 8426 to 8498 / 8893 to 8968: -0.09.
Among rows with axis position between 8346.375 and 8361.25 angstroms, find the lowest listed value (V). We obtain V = 2.648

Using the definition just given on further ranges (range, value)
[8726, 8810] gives 2.377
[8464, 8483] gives 2.849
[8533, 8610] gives 2.593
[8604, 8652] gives 2.448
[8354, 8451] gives 2.232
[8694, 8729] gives 2.702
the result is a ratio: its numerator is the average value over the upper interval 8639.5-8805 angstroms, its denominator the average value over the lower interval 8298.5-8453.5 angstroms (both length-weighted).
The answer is 1.02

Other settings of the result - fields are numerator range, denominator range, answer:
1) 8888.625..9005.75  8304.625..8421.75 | 1.00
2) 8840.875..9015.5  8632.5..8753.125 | 1.00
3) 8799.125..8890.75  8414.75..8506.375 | 1.06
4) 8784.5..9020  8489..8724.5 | 1.02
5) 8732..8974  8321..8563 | 1.03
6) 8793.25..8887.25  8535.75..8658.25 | 1.03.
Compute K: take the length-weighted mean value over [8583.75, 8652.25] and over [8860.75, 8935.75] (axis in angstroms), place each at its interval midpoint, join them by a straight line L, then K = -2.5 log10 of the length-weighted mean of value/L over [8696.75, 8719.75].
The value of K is 0.053 mag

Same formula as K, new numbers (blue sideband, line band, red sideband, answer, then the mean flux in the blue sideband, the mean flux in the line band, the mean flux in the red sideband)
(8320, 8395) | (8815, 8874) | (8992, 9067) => -0.133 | 2.84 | 3.08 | 2.68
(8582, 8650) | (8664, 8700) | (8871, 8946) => 0.051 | 2.92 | 2.79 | 2.94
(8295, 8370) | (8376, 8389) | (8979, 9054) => 0.022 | 2.89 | 2.82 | 2.72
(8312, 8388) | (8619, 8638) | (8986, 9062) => -0.017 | 2.84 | 2.82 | 2.68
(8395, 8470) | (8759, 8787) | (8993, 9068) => -0.077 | 2.88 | 2.97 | 2.68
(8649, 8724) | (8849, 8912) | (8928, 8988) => -0.037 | 2.84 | 2.96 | 2.86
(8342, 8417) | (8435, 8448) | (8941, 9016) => 0.012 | 2.85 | 2.82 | 2.82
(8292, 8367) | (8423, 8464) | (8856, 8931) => 0.045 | 2.91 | 2.8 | 2.93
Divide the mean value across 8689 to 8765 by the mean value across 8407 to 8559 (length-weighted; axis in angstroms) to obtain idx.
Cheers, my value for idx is 1.0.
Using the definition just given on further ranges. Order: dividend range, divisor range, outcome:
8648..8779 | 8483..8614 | 1.00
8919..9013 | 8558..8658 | 0.97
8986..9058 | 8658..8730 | 0.94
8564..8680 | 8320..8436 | 1.03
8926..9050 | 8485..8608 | 0.97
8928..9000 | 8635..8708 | 0.99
